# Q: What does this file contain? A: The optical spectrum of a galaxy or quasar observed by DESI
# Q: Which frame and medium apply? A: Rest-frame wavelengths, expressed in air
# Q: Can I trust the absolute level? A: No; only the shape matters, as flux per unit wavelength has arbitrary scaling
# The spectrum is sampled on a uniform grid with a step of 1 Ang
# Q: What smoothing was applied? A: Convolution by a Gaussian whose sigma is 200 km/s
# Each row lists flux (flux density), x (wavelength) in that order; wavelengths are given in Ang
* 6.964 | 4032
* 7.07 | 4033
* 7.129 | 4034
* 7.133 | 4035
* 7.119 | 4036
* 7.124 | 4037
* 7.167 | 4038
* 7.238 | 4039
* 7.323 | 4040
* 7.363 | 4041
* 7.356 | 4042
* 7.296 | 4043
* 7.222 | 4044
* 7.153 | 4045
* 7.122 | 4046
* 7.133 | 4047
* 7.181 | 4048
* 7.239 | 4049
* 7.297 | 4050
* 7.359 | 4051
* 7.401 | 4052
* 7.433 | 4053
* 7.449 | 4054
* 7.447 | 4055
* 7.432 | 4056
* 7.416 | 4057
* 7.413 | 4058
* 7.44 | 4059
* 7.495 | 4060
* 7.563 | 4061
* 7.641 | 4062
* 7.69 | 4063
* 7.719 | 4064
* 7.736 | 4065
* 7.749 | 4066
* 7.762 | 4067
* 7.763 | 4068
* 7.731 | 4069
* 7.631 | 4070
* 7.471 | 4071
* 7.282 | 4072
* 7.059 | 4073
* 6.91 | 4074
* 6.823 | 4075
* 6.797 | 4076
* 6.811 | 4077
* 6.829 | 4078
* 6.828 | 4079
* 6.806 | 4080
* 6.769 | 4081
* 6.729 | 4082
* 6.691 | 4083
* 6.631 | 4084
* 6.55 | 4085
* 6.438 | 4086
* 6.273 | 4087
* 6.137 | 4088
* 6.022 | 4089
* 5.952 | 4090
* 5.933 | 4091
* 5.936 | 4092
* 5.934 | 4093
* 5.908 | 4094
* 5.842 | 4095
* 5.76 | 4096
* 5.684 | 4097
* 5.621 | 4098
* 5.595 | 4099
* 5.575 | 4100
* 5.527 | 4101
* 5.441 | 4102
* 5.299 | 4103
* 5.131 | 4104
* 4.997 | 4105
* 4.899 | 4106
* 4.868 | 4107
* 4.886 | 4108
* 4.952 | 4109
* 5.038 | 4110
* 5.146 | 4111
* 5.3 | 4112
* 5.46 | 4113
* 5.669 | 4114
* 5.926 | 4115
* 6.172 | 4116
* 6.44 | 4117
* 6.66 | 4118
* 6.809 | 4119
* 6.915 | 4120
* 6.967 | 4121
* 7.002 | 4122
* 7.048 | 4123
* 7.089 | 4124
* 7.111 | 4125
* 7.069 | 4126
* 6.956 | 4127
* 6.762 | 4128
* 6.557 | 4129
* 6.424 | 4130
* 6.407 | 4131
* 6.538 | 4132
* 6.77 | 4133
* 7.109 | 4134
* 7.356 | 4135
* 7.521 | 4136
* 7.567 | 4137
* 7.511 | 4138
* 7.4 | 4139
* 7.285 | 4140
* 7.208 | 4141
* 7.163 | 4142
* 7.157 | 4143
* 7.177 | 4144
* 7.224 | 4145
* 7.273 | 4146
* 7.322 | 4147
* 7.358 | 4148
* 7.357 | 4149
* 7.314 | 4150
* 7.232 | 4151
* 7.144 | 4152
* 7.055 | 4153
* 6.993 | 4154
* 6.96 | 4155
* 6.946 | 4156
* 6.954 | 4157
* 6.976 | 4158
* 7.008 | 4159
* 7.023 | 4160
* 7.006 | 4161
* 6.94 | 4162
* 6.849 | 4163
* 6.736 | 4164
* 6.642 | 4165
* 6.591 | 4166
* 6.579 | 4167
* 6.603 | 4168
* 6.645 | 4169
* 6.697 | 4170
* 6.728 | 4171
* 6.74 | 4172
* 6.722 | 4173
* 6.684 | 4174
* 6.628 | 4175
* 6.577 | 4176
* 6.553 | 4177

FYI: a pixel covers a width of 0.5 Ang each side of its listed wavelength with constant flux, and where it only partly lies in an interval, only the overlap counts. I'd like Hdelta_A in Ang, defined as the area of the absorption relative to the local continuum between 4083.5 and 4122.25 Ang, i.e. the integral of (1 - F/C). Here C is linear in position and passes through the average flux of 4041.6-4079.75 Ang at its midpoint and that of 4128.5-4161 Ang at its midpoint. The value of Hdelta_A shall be 7.5 Ang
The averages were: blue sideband 7.34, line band 5.82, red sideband 7.1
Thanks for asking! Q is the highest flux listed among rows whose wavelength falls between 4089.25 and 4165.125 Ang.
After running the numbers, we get 7.567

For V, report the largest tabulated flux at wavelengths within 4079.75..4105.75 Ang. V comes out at 6.806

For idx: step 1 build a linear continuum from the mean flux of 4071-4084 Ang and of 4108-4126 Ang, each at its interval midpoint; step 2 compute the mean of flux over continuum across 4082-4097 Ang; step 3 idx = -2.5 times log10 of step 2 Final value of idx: 0.09 mag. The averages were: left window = 6.88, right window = 6.2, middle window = 6.15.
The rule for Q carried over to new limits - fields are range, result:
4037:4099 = 7.763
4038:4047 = 7.363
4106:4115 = 5.926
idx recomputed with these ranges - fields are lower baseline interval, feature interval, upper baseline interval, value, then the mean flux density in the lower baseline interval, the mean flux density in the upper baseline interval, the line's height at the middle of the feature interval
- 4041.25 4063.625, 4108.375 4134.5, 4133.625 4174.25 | 0.12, 7.37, 7.04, 7.15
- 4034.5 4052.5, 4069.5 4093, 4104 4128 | 0.00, 7.23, 6.06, 6.62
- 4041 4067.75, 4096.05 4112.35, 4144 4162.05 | 0.35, 7.43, 7.12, 7.27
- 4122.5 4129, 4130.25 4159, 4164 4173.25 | -0.05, 6.97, 6.66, 6.84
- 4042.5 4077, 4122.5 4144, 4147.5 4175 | 0.00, 7.38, 6.9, 7.03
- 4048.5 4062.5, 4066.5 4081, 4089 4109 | -0.08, 7.43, 5.51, 6.63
